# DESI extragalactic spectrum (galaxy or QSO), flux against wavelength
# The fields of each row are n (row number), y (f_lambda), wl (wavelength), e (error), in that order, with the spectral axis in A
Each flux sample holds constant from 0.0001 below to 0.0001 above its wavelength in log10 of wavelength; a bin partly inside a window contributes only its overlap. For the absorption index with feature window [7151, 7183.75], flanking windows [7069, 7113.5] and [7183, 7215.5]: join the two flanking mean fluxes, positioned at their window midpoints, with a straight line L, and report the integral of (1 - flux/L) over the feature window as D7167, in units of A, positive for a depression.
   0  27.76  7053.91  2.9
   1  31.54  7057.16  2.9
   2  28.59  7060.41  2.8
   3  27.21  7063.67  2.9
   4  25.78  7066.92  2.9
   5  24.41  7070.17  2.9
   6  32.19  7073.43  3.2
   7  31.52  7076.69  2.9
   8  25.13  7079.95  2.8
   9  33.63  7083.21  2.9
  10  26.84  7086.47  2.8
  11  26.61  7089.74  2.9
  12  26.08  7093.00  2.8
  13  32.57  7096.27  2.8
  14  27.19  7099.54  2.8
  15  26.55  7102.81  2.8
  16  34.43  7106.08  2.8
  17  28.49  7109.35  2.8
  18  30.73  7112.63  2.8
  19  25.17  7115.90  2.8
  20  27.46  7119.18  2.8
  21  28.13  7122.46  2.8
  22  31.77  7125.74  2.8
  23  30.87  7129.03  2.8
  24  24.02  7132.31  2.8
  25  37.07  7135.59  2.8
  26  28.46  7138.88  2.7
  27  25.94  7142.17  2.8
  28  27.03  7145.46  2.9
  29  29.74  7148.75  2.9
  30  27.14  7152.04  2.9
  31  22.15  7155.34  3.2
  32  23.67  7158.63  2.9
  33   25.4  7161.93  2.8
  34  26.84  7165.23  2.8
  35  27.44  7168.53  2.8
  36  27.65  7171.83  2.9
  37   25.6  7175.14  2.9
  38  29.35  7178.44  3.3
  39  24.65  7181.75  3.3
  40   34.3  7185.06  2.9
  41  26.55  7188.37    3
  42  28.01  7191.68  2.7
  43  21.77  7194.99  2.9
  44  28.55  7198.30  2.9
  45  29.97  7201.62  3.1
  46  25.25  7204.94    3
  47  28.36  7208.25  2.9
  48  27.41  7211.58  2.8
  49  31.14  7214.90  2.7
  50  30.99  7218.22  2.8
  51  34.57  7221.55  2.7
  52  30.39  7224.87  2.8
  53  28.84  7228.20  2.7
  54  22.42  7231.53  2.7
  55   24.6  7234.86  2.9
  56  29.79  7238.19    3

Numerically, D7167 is 2.6 A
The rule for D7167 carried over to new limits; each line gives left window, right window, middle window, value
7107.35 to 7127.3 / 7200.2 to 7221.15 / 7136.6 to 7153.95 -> 0.56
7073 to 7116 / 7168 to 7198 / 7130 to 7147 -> -0.23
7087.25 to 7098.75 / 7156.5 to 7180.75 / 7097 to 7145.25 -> -2.61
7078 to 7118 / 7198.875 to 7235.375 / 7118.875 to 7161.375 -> 1.09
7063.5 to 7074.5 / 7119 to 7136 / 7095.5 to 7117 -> -0.43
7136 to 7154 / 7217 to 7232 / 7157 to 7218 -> 3.62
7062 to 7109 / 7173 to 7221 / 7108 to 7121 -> 0.23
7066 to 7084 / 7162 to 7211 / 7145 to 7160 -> 1.01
